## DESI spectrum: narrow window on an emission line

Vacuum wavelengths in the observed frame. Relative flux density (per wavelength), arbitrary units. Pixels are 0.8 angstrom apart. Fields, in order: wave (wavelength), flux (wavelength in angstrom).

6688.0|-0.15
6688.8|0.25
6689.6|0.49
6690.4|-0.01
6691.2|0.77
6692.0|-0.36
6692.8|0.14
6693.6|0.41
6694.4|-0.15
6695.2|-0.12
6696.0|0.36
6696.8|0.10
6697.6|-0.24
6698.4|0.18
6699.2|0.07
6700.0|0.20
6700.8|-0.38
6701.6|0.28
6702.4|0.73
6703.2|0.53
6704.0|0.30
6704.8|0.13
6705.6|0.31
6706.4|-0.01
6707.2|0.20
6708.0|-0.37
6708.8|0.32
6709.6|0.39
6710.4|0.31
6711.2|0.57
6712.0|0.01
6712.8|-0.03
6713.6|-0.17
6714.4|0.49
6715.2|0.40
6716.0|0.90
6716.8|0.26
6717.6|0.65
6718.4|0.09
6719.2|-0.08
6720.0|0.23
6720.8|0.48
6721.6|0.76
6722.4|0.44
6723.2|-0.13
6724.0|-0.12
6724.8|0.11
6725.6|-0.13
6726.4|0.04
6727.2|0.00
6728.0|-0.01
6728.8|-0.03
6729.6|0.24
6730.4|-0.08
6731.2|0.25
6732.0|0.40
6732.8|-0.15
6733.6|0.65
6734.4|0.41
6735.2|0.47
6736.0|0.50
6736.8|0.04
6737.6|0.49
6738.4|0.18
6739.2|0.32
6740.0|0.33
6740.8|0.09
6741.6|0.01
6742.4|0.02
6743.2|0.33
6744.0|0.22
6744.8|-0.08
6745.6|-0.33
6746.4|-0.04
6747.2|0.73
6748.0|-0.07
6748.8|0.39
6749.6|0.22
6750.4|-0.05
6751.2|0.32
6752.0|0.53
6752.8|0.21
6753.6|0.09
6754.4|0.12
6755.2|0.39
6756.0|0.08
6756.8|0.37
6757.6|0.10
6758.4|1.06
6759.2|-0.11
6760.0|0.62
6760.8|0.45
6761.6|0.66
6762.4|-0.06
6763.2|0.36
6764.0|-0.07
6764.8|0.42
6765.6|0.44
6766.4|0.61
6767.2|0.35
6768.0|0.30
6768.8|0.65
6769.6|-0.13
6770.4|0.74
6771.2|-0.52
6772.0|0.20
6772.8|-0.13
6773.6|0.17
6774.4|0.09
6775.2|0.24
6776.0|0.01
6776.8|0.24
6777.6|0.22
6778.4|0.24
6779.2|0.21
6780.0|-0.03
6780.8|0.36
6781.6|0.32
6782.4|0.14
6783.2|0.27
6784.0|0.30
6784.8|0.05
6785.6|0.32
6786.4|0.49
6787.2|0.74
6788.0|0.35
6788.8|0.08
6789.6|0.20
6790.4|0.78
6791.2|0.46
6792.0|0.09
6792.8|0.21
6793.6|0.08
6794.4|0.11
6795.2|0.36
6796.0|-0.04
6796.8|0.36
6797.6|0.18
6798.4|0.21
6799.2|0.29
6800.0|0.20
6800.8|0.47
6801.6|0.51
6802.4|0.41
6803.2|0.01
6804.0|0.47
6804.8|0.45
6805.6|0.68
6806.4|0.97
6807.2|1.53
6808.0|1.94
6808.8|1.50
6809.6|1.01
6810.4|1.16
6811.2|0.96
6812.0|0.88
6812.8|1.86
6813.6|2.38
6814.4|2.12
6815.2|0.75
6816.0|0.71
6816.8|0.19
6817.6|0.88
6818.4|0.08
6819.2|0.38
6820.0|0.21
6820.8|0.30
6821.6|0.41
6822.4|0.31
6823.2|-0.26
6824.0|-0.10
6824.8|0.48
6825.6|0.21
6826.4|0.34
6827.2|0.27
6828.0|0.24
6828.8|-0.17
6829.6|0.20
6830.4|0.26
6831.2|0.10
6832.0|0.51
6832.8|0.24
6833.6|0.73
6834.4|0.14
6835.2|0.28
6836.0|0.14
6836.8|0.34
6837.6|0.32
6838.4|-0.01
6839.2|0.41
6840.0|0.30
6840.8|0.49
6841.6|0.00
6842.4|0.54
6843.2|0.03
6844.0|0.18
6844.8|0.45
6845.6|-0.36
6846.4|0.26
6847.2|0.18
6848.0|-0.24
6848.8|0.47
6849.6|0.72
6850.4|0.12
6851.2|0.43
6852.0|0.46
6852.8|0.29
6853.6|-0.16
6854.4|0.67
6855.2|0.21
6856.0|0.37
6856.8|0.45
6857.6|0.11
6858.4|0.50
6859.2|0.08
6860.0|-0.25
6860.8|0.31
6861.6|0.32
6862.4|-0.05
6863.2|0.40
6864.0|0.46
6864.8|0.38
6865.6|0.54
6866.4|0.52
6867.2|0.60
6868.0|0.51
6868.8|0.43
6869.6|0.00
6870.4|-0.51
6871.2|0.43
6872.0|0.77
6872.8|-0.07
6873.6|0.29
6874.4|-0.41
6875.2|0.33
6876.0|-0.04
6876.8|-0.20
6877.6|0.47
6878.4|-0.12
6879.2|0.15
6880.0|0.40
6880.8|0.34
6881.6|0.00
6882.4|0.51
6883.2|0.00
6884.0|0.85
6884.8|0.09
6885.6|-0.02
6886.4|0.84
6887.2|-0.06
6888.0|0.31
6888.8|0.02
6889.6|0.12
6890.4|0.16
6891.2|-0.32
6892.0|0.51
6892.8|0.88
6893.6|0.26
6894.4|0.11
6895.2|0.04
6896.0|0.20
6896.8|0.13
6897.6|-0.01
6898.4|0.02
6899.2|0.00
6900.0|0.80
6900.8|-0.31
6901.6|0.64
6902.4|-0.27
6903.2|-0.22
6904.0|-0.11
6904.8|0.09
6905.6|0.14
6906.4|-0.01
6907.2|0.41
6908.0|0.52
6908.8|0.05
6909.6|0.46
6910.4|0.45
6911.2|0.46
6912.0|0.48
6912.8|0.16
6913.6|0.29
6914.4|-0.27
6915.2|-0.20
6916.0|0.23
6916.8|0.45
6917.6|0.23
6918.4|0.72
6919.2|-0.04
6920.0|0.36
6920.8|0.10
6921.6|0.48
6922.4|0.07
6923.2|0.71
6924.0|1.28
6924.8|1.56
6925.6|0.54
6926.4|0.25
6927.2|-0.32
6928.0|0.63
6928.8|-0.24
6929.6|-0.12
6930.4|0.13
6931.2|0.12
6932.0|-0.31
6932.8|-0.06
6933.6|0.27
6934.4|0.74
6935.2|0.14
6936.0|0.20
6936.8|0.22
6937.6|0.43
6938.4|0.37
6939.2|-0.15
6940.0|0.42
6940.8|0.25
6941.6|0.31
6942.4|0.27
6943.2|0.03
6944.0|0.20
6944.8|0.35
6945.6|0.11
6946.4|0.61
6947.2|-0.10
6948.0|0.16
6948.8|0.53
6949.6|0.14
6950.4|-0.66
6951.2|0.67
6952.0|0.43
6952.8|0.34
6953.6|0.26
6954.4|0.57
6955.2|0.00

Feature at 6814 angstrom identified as [O II]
